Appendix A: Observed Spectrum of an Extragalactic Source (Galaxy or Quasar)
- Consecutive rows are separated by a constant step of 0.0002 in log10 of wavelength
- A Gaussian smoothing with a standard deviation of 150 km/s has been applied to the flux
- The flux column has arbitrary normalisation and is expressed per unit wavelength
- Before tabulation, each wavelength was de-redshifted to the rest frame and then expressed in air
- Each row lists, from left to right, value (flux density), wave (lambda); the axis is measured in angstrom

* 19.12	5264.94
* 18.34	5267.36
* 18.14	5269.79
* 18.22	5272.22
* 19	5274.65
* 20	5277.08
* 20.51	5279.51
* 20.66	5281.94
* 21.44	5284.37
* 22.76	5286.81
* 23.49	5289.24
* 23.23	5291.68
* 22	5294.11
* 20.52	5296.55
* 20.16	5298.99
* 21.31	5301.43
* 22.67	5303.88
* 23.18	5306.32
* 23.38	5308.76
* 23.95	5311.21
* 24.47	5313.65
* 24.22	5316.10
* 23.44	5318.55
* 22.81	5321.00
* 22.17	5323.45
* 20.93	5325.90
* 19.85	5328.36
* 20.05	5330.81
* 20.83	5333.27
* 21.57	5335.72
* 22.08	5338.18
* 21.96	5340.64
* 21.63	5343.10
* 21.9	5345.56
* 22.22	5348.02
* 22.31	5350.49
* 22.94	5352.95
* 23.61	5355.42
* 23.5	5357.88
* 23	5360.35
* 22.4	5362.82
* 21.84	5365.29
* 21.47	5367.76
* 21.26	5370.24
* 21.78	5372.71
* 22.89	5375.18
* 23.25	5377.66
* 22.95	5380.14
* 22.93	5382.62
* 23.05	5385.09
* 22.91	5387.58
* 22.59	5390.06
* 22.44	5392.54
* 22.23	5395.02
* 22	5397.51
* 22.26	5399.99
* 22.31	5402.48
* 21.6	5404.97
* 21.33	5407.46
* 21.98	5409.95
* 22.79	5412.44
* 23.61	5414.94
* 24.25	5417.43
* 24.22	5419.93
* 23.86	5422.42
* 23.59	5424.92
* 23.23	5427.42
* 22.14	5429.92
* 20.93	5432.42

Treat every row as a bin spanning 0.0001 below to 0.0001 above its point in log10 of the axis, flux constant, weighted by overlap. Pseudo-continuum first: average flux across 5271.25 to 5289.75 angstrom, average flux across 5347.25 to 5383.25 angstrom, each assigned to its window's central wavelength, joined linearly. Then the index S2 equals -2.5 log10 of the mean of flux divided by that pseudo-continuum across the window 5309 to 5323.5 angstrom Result -0.10 mag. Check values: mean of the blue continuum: 20.7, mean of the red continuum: 22.5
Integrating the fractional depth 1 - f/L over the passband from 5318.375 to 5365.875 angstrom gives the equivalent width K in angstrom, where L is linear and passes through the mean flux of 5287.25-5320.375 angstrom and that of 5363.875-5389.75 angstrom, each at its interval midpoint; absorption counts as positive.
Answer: 1.2 angstrom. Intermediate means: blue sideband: 22.8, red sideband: 22.4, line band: 22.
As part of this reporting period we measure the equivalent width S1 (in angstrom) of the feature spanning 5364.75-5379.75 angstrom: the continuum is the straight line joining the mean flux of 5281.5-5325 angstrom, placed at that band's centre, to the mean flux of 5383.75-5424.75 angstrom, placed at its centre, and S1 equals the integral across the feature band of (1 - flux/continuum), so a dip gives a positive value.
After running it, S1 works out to 0.4 angstrom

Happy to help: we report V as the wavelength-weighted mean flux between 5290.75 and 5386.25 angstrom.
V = 22.3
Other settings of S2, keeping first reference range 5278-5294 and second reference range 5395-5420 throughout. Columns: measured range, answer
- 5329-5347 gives 0.04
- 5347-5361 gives -0.03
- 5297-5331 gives -0.01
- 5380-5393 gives -0.02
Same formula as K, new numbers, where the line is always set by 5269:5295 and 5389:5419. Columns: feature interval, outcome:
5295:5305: -0.02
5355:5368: -0.44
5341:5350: -0.10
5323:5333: 0.39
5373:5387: -0.49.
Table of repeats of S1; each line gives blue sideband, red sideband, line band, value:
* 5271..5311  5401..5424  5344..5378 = -0.22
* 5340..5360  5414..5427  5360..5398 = 1.09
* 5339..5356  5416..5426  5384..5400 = 0.56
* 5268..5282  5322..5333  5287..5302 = -1.55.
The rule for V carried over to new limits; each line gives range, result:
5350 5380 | 22.5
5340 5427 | 22.6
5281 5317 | 22.5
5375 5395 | 22.8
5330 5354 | 21.8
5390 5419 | 22.5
